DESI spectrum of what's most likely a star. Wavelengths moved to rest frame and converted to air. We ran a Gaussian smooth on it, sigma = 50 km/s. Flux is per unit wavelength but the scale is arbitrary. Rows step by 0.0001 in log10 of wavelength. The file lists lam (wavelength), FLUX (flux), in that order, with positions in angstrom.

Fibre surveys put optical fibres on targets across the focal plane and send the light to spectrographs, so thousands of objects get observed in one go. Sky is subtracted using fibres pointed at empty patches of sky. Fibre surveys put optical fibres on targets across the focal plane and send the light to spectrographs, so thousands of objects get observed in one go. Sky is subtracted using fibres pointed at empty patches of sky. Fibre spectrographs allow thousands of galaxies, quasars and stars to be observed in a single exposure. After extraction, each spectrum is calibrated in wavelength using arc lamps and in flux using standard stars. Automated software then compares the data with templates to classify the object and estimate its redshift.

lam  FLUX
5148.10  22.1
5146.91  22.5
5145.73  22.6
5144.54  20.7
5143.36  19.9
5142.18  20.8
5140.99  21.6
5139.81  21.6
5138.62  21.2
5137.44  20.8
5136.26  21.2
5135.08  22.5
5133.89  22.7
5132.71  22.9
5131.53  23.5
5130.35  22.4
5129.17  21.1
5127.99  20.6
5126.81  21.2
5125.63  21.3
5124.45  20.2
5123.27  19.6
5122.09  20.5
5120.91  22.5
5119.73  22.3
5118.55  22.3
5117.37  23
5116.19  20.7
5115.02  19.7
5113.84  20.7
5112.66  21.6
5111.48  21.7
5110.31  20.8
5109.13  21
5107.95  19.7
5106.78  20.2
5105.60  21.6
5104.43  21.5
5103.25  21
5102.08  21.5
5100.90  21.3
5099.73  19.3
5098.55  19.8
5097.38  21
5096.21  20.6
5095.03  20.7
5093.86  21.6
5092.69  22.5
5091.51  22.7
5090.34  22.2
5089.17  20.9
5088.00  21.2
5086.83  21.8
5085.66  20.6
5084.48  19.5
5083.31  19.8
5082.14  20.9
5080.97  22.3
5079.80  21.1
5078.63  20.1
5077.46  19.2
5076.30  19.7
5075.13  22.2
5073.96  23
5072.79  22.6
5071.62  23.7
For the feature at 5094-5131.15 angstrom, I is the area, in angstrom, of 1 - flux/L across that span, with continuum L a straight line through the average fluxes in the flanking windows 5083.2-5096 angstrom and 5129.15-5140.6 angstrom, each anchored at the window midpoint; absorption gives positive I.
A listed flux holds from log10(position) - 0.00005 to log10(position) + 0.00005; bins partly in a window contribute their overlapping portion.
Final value 1.1 angstrom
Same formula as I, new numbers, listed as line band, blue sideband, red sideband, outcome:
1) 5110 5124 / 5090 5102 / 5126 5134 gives 0.3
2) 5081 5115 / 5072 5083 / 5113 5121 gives 0.6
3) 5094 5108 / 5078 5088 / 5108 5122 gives 0.2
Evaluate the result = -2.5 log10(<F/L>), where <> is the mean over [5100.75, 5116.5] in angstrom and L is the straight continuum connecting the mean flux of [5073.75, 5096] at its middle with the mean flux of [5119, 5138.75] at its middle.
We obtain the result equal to 0.02 mag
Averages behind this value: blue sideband 21.1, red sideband 21.6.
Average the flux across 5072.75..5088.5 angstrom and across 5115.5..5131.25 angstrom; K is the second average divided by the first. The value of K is 1.02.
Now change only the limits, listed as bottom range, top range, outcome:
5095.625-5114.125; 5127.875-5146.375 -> 1.04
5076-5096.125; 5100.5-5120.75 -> 1.01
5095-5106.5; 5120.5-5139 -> 1.03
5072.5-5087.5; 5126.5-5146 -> 1.03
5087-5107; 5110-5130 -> 1.00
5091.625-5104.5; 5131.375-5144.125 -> 1.03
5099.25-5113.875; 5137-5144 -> 1.00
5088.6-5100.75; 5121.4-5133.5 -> 1.01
